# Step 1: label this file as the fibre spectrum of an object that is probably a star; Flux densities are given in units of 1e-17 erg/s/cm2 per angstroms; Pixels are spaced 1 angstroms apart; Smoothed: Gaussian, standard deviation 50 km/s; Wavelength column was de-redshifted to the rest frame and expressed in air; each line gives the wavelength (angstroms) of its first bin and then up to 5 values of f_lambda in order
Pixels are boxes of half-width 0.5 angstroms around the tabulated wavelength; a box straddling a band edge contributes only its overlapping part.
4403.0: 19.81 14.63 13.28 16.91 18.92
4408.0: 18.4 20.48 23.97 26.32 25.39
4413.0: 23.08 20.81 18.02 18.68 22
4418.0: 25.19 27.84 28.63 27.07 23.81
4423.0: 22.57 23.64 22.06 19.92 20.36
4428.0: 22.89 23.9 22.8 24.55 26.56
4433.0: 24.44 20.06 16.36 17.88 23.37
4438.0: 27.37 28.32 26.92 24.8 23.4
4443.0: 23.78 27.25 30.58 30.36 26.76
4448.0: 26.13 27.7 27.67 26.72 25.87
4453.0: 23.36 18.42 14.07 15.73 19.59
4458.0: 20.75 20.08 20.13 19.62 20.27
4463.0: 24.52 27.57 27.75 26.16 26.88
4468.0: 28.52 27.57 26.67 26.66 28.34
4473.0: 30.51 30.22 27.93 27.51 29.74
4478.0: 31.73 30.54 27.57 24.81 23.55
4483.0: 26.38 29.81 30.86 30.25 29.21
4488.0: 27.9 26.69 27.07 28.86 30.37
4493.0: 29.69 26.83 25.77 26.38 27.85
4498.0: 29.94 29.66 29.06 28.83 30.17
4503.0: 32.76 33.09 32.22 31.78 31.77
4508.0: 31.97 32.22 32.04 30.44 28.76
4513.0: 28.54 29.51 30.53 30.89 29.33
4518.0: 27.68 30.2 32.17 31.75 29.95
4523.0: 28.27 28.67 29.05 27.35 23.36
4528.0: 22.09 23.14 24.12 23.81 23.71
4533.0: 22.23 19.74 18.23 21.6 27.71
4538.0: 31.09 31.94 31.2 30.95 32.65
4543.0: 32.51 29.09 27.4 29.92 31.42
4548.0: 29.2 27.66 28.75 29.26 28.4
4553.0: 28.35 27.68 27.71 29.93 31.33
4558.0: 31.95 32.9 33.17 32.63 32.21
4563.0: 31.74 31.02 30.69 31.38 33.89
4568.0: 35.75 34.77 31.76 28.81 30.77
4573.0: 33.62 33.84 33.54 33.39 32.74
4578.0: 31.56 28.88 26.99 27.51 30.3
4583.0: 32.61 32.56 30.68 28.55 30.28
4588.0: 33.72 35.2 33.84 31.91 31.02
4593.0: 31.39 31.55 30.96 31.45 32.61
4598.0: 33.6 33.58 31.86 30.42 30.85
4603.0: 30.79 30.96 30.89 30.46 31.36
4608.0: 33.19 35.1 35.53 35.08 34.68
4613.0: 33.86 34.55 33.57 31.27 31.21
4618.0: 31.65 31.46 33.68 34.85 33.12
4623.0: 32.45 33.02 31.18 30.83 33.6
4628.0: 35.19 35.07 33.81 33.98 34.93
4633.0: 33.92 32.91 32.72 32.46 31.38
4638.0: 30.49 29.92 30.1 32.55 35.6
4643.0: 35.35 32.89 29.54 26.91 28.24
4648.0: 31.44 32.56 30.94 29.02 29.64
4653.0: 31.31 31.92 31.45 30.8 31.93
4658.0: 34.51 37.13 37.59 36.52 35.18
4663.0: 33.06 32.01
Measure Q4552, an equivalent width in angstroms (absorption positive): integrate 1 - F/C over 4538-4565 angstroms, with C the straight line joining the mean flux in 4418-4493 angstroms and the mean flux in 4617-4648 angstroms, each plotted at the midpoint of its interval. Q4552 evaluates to -1.14 angstroms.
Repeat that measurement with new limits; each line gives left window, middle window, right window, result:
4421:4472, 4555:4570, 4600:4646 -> -1.3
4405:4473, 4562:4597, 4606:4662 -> -1.8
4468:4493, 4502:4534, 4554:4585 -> 1.1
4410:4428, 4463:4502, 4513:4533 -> -3.5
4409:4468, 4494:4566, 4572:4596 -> -1.1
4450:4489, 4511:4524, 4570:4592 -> -0.7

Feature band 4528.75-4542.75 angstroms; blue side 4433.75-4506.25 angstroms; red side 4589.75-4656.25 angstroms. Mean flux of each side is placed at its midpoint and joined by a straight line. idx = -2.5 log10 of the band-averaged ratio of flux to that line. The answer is 0.12 mag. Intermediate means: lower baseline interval 26.4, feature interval 26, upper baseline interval 32.2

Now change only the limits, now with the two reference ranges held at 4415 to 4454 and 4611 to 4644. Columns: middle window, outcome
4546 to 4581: -0.03 mag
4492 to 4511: -0.10 mag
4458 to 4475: 0.01 mag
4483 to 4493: -0.08 mag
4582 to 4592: -0.03 mag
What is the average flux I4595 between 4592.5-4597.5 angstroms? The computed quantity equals 31.6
